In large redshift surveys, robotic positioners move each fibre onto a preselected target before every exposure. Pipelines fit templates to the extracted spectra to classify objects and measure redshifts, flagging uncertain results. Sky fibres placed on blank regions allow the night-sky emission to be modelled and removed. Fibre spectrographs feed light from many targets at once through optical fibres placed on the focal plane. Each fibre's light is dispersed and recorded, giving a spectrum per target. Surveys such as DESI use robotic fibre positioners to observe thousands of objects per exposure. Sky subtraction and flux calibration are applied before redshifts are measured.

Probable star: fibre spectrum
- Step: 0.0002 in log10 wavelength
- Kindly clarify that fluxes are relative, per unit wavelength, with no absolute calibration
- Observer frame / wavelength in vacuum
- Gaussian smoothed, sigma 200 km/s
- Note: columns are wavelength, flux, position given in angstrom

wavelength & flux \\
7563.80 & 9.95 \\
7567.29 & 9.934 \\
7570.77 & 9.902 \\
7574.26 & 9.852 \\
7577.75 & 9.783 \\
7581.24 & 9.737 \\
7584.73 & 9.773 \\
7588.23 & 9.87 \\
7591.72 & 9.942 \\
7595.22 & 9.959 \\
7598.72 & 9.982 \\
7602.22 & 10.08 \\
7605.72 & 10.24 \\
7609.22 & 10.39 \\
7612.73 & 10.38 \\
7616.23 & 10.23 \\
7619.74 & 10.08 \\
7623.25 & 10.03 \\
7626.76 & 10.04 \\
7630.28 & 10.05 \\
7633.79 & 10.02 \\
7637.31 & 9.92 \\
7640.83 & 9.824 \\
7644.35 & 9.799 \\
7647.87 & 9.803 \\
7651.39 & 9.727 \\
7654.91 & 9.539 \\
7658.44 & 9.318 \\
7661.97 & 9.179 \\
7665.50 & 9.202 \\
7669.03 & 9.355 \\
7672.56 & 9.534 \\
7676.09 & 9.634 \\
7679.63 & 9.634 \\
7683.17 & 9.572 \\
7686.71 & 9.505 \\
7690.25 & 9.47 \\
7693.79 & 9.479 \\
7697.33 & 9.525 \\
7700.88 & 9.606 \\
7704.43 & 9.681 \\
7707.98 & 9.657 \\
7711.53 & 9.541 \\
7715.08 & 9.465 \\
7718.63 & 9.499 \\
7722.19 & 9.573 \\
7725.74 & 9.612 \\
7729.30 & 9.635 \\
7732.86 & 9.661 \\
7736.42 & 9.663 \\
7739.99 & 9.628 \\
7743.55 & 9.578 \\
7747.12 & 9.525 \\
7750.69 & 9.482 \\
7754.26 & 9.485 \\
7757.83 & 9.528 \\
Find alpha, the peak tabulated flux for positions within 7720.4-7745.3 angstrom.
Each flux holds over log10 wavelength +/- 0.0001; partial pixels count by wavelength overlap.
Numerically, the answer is 9.663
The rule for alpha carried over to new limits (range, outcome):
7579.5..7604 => 10.08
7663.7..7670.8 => 9.355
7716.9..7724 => 9.573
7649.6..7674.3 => 9.727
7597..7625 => 10.39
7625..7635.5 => 10.05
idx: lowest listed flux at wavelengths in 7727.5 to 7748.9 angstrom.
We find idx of 9.525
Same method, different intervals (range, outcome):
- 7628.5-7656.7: 9.539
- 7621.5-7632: 10.03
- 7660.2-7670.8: 9.179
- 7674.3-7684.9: 9.572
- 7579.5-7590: 9.737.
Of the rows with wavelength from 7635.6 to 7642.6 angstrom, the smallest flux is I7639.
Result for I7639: 9.824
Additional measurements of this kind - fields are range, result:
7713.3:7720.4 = 9.465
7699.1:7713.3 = 9.541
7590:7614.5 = 9.942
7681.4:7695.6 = 9.47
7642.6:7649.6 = 9.799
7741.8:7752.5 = 9.482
